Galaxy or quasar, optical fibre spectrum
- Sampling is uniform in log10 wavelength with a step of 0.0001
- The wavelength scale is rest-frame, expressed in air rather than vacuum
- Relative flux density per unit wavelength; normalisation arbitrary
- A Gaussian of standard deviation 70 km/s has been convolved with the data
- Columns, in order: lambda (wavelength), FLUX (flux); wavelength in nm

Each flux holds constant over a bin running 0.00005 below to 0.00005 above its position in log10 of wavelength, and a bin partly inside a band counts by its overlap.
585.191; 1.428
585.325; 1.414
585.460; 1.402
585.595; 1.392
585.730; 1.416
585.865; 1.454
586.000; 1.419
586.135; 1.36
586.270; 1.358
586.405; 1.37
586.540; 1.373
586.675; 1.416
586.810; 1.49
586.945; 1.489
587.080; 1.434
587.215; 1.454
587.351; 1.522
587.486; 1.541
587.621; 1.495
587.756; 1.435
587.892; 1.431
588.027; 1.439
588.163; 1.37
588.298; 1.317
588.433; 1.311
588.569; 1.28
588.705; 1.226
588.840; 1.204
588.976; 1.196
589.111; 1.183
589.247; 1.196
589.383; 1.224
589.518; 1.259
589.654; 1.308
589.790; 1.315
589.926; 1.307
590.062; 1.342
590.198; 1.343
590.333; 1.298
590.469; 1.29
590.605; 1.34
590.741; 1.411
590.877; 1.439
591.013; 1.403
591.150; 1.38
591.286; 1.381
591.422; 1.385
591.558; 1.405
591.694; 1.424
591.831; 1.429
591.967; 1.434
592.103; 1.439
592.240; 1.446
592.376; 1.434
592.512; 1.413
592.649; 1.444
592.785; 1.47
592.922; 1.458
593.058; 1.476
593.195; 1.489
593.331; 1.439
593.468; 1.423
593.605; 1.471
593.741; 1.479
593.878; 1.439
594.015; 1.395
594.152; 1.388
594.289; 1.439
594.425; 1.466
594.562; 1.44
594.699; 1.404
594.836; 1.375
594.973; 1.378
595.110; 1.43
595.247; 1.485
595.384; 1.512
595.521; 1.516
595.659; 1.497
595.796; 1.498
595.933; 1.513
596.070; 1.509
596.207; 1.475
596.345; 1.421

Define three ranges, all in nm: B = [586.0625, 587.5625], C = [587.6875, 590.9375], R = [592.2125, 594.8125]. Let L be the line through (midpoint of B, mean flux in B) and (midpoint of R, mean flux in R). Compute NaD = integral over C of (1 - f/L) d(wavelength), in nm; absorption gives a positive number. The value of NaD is 0.290 nm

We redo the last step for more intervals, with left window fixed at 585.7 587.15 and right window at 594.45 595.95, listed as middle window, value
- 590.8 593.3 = 0.02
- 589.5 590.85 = 0.10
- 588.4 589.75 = 0.18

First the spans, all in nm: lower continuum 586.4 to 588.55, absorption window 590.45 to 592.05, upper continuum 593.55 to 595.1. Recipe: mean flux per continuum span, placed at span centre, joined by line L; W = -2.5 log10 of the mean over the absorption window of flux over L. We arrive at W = 0.02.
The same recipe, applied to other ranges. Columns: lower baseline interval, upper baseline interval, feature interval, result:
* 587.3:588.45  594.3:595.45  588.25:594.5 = 0.05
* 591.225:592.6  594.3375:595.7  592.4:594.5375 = -0.01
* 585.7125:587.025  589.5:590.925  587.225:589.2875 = 0.02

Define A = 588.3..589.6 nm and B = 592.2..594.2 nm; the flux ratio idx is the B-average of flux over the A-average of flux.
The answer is 1.2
